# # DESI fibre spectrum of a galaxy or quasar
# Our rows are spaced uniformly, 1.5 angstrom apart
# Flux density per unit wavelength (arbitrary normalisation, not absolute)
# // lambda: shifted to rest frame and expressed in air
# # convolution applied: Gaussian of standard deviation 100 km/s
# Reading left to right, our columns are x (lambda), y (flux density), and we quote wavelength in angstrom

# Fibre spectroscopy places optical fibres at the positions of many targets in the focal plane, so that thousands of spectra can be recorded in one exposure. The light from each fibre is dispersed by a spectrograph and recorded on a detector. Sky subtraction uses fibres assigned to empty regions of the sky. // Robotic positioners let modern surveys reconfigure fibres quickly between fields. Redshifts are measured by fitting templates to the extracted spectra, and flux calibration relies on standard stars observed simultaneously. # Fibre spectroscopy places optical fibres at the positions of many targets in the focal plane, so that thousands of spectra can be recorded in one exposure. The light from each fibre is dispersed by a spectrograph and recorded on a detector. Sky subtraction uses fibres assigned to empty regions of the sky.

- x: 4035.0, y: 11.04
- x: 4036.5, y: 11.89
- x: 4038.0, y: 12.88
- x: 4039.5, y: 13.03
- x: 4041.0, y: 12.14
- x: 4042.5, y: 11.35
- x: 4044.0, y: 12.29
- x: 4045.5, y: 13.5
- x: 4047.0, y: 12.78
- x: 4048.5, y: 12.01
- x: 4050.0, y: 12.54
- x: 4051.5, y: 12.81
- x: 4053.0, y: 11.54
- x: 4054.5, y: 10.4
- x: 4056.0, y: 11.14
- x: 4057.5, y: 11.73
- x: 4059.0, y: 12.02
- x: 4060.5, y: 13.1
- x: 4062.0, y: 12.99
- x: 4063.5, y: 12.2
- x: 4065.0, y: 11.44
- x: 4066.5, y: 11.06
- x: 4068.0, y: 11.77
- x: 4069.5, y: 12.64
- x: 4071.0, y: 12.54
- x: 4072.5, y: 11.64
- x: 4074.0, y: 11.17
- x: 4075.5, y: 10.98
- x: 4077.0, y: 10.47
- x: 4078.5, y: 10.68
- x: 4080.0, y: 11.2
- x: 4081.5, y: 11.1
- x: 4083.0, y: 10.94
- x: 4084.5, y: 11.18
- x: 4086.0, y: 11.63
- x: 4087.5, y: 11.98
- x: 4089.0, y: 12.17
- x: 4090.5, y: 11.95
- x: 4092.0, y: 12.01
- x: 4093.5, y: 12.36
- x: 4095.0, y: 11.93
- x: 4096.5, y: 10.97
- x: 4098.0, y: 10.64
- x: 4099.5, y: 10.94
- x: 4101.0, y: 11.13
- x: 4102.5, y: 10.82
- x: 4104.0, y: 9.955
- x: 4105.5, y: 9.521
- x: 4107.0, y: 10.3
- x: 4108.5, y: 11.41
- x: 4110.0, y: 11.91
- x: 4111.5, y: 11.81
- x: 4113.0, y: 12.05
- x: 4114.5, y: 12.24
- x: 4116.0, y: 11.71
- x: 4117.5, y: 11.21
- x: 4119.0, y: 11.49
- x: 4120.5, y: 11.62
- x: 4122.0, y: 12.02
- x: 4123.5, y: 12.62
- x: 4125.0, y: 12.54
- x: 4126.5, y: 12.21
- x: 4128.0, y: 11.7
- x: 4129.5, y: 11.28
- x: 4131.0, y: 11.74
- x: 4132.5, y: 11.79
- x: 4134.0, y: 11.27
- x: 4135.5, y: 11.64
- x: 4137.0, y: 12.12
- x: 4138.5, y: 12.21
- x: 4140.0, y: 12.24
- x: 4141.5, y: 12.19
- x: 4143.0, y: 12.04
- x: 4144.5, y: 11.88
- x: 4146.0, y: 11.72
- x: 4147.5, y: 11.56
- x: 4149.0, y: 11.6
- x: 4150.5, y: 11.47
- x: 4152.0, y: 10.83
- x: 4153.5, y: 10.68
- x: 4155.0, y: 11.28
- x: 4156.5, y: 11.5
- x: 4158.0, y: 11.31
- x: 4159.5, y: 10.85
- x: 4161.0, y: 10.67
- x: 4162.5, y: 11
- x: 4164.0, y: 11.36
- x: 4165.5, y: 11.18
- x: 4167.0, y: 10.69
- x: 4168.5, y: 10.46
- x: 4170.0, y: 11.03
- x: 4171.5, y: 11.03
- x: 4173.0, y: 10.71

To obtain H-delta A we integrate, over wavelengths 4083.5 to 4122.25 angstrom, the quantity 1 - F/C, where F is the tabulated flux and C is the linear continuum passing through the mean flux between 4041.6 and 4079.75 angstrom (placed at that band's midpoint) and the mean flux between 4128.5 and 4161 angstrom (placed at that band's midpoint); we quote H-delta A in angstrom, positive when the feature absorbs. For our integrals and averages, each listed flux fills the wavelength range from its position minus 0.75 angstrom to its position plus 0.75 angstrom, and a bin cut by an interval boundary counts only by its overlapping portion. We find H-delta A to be 1.00 angstrom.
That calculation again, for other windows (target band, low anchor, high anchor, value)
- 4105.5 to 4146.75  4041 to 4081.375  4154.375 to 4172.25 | -1.64 angstrom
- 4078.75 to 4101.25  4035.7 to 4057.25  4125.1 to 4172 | 0.74 angstrom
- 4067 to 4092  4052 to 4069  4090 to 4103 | 0.17 angstrom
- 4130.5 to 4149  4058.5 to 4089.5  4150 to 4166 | -1.06 angstrom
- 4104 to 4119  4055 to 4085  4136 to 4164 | 0.34 angstrom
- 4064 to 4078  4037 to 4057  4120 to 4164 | 0.60 angstrom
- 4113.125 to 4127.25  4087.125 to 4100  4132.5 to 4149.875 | -0.23 angstrom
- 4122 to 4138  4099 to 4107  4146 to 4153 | -1.34 angstrom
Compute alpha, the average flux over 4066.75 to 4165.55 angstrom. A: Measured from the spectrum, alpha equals 11.5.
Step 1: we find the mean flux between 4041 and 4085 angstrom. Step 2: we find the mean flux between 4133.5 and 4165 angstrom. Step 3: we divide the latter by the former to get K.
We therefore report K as 1.0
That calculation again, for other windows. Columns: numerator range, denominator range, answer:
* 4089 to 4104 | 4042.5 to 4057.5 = 0.94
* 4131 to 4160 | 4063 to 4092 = 1.01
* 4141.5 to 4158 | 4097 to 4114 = 1.05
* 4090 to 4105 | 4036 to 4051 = 0.90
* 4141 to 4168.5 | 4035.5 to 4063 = 0.92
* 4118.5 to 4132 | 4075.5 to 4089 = 1.06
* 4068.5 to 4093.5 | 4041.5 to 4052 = 0.93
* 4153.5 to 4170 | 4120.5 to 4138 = 0.93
